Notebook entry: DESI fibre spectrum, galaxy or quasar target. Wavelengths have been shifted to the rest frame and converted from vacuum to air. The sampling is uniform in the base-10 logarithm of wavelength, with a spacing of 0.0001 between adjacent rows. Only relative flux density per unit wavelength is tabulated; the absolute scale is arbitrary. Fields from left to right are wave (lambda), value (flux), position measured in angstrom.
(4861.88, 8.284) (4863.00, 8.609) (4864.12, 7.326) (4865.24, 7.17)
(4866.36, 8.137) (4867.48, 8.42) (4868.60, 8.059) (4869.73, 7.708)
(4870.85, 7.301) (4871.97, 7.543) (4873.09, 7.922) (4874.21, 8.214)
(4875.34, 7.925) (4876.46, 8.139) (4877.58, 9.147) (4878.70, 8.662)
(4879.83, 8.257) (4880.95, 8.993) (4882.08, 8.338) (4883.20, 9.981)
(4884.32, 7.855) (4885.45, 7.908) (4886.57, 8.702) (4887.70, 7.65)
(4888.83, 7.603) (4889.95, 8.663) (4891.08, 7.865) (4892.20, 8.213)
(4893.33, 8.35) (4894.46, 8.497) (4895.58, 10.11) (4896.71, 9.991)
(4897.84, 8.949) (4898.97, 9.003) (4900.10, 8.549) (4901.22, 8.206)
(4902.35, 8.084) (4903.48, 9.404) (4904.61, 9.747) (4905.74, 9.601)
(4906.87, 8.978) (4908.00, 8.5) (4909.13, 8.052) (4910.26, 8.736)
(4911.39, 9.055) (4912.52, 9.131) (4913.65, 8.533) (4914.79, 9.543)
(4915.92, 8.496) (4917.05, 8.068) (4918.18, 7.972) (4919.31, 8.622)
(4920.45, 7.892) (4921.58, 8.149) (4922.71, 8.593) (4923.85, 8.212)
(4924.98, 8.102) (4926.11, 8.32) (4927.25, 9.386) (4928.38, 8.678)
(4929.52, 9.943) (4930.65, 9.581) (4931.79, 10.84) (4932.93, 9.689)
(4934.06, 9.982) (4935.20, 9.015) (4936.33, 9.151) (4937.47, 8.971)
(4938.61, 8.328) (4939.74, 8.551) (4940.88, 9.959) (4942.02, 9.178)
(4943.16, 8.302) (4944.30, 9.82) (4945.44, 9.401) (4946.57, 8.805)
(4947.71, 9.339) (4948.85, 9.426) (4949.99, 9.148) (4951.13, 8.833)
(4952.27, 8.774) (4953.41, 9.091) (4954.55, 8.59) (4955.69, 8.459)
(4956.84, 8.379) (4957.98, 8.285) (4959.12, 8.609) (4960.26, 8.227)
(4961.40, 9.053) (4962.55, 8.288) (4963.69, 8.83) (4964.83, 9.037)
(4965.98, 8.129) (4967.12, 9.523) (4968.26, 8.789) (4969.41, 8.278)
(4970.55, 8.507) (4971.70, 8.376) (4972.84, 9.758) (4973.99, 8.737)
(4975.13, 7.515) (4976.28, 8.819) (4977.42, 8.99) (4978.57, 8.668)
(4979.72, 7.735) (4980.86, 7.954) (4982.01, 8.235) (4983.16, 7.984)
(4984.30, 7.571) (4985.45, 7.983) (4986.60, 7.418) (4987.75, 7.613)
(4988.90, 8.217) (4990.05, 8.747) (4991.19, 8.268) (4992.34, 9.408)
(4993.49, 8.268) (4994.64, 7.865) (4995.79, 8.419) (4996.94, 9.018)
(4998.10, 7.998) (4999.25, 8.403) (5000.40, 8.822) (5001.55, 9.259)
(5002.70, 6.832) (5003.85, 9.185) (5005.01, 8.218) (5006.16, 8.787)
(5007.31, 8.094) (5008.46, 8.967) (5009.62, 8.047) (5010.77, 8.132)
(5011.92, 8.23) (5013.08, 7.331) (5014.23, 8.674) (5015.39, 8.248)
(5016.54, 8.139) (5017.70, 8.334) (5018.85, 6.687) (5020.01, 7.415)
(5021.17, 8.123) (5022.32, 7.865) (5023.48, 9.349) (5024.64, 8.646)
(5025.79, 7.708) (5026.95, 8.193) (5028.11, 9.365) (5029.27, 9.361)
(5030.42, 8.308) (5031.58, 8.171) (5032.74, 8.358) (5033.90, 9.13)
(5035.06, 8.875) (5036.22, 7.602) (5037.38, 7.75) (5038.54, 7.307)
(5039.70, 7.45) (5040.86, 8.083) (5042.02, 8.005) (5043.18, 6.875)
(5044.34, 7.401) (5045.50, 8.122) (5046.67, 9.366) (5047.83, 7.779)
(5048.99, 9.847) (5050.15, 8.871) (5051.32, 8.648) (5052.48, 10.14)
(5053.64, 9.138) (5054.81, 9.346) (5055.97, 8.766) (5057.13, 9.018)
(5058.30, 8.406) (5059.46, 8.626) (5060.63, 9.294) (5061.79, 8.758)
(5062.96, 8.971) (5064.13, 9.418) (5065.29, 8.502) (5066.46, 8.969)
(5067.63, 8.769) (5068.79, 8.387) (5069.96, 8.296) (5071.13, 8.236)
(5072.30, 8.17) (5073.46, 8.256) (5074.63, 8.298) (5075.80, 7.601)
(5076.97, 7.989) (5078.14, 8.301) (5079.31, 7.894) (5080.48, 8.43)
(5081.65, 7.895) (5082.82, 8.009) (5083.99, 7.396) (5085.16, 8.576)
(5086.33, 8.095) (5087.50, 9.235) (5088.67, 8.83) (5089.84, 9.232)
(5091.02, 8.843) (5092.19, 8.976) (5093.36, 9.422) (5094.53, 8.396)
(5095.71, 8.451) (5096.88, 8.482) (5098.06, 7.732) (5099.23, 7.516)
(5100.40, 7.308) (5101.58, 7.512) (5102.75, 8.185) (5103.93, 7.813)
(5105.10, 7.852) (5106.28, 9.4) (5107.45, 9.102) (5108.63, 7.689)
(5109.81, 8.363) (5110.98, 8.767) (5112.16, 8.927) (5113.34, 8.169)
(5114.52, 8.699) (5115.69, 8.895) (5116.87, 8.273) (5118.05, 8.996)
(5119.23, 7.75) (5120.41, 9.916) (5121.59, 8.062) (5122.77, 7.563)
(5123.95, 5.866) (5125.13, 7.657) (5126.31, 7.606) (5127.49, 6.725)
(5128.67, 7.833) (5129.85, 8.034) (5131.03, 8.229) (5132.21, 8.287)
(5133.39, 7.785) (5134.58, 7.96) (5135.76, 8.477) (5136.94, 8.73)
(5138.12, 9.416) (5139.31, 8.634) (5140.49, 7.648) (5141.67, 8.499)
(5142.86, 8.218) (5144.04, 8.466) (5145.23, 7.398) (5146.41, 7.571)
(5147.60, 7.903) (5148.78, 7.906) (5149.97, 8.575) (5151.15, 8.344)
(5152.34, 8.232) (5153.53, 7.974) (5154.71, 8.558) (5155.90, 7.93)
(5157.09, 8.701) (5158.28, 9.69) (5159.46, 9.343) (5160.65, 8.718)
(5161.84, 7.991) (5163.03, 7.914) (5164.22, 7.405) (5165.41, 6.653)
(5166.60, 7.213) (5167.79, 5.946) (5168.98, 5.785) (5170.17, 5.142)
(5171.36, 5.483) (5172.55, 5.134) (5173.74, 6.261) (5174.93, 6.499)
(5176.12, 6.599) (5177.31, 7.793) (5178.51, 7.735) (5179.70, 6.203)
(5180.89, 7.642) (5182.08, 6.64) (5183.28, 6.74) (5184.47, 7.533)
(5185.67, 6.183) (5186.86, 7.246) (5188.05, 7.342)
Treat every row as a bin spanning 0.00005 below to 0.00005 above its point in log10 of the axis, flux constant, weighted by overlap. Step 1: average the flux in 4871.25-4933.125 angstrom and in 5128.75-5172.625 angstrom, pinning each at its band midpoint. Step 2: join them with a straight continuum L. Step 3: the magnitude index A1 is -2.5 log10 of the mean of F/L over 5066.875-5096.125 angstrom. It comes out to -0.04 mag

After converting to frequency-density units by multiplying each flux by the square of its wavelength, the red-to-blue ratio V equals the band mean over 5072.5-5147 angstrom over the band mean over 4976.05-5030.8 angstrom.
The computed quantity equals 1.03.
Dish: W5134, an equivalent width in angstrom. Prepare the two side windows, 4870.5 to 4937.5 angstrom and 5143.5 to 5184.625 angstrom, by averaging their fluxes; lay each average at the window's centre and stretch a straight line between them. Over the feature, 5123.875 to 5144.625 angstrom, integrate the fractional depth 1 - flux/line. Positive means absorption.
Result -1.37 angstrom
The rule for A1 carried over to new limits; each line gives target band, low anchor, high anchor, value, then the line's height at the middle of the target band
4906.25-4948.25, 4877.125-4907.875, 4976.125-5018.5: -0.04 mag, 8.57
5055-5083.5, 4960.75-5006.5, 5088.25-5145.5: -0.02 mag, 8.32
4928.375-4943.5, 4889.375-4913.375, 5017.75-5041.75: -0.08 mag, 8.67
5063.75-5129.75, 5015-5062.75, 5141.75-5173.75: -0.03 mag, 8.02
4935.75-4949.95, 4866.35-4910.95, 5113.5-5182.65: -0.09 mag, 8.35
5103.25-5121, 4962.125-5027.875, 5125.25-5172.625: -0.08 mag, 7.95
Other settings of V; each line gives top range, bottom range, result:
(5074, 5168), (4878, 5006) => 1.01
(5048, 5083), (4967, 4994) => 1.07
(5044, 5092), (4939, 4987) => 1.04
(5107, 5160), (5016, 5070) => 1.01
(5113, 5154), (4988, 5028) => 1.03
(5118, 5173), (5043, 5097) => 0.94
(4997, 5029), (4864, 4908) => 1.03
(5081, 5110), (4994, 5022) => 1.05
